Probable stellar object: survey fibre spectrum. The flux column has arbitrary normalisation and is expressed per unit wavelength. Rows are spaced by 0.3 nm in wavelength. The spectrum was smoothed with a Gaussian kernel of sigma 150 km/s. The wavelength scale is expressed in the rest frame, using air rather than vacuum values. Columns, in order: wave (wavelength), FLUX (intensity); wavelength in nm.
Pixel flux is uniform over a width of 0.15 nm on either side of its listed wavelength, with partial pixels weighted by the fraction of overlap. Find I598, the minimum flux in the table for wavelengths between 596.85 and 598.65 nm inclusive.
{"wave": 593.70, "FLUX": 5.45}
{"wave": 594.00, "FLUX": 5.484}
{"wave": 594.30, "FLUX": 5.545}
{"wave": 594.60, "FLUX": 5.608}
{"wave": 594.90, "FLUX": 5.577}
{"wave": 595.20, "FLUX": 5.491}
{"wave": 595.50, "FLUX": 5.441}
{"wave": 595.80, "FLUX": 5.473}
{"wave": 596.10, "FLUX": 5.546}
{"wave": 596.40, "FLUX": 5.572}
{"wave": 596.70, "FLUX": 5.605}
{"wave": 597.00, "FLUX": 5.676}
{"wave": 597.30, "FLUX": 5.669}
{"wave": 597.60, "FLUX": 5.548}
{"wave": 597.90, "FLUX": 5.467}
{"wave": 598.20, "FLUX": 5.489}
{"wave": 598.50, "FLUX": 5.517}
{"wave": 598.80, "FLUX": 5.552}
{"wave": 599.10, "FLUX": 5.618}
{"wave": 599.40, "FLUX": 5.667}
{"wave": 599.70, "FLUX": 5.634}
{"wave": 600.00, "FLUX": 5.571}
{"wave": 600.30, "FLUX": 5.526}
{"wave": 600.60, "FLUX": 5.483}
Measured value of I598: 5.467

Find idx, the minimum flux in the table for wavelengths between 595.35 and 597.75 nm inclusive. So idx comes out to 5.441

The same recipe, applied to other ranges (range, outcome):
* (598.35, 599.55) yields 5.517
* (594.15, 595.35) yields 5.491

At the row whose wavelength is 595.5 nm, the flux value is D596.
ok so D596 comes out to 5.441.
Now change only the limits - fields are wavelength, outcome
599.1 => 5.618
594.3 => 5.545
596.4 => 5.572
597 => 5.676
